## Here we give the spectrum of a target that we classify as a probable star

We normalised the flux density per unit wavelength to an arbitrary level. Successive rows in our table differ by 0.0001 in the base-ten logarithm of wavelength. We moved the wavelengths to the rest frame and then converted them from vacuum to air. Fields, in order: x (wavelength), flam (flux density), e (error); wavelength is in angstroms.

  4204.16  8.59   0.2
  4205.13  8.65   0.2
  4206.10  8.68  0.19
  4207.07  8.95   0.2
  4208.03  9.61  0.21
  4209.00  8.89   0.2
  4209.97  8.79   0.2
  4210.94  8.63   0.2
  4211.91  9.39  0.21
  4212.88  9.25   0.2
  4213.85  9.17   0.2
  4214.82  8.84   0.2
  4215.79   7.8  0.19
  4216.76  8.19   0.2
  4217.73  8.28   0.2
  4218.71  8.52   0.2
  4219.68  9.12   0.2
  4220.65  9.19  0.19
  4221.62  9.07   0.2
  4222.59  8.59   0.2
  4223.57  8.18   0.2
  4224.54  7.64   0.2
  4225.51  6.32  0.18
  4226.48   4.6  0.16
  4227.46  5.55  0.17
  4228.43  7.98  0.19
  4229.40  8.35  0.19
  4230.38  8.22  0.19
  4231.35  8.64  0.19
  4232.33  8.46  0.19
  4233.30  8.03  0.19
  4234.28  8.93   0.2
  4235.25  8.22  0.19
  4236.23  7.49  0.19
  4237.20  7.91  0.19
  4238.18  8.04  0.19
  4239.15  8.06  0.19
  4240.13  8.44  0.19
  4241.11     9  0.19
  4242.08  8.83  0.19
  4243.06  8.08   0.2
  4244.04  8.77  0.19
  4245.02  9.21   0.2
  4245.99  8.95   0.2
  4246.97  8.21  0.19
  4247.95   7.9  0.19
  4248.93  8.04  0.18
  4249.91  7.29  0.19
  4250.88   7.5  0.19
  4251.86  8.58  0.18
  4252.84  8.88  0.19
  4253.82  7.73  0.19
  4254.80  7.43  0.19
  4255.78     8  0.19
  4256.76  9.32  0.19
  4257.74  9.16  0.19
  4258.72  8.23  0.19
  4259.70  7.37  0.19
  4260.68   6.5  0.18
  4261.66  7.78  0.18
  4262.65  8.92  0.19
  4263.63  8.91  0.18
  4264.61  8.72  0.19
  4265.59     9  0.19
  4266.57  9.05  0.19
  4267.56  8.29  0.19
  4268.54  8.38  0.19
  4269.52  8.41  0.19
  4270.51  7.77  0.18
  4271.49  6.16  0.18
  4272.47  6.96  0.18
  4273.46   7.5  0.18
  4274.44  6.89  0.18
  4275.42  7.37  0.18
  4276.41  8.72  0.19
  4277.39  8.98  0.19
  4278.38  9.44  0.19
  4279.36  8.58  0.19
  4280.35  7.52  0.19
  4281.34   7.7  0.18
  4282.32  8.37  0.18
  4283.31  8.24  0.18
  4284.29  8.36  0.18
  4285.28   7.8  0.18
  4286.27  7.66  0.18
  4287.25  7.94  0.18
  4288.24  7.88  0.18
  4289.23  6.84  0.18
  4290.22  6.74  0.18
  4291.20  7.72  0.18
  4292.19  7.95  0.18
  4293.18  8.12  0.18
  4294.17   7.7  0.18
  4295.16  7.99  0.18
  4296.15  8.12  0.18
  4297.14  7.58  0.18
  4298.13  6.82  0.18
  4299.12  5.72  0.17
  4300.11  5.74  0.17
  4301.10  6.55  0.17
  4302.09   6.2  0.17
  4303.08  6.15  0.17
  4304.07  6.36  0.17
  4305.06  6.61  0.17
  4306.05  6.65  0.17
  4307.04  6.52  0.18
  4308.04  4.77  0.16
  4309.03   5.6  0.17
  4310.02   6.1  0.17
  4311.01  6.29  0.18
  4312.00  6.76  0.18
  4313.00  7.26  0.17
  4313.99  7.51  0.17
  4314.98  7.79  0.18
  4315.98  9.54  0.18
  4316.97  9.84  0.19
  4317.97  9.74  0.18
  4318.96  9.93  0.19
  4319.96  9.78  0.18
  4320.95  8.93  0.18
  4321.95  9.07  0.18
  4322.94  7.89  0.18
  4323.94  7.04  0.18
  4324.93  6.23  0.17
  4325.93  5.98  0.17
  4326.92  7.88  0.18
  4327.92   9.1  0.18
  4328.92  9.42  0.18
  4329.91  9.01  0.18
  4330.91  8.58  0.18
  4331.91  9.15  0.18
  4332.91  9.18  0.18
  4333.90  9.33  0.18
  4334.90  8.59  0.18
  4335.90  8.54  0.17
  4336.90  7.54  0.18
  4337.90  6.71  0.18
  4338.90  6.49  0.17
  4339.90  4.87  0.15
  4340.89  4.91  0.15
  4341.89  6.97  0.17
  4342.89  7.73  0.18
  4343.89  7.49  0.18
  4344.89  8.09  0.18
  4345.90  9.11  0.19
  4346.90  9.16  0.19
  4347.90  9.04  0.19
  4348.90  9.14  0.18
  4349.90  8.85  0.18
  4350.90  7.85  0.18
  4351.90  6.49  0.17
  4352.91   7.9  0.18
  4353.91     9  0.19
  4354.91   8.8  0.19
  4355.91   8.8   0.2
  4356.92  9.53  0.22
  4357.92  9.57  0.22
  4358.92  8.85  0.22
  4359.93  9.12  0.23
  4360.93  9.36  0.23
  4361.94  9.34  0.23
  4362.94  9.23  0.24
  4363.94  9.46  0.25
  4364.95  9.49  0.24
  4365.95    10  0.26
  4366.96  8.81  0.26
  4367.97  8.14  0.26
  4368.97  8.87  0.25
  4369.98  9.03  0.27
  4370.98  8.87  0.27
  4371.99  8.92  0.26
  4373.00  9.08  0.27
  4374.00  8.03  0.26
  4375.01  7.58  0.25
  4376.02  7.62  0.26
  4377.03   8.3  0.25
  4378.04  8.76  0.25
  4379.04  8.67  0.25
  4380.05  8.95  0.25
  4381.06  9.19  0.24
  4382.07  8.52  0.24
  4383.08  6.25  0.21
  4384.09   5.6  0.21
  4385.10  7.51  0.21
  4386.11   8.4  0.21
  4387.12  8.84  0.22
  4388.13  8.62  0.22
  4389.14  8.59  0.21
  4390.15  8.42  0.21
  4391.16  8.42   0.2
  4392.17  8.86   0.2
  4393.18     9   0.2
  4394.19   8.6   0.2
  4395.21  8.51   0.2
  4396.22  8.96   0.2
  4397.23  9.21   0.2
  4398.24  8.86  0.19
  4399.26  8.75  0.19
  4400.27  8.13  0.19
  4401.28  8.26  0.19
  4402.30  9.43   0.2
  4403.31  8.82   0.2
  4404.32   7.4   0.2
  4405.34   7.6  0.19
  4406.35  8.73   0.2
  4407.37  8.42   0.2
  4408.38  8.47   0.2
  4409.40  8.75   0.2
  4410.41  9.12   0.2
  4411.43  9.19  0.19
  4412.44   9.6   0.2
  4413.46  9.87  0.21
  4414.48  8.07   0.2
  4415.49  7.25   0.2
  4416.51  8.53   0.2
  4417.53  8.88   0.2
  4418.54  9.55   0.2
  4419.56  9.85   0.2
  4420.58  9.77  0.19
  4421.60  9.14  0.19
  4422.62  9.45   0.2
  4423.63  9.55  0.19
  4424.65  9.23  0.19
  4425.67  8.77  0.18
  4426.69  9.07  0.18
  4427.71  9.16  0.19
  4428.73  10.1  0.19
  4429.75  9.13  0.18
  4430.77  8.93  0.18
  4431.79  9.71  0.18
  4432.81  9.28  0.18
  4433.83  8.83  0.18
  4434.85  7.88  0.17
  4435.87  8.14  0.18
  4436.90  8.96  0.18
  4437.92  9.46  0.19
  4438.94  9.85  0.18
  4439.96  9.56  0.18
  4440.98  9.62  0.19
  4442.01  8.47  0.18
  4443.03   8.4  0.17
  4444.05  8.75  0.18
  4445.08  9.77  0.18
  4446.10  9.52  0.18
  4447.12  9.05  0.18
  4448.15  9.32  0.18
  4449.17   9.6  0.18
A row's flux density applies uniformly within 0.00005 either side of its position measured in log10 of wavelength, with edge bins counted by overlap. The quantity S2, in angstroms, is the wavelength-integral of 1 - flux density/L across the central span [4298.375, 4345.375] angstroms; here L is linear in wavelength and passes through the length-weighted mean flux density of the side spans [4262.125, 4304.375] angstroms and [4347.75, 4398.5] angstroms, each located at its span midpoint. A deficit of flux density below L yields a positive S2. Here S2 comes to 3.61 angstroms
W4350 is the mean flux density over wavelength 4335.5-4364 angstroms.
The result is 8.19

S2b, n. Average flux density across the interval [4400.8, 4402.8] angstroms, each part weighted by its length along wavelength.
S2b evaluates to 8.82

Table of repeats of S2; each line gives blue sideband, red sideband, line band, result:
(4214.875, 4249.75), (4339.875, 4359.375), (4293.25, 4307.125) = 2.3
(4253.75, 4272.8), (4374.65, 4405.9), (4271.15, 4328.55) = 4.5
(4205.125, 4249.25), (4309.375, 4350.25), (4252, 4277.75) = 0.4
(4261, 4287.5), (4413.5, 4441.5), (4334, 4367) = 1.1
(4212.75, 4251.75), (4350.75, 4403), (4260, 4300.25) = 2.3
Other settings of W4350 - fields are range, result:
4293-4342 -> 7.5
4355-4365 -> 9.24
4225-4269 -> 8.12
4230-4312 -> 7.77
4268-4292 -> 7.84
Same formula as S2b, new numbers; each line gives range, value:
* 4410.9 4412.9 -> 9.39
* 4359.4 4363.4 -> 9.25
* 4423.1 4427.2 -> 9.17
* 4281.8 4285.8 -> 8.19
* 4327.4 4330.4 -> 9.17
